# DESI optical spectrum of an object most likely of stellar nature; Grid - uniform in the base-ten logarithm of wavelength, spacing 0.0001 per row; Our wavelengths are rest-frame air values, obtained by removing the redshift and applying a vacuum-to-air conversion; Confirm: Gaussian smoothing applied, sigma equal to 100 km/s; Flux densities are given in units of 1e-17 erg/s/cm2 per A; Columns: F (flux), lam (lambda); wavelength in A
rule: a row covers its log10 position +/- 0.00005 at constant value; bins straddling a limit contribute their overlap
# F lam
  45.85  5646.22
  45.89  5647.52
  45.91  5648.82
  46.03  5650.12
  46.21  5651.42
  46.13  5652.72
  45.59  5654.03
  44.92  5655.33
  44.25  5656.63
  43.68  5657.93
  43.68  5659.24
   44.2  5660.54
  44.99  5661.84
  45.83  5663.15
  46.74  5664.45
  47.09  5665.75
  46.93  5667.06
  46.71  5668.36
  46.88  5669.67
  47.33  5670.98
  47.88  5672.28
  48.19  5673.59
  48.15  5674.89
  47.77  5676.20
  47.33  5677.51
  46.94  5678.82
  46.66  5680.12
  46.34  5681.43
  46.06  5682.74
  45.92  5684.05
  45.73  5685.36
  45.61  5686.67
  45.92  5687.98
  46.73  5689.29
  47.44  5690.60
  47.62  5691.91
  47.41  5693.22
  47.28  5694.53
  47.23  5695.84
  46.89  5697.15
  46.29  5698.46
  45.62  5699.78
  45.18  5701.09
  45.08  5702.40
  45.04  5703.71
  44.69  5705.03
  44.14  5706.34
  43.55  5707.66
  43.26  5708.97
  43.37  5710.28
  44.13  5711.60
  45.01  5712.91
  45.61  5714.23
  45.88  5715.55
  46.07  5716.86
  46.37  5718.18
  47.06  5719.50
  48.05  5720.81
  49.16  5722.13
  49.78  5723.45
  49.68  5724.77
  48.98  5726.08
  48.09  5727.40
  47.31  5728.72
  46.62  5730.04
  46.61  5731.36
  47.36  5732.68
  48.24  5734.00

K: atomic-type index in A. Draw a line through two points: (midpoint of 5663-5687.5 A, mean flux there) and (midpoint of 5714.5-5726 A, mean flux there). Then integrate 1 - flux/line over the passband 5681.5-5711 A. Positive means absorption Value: 1.0 A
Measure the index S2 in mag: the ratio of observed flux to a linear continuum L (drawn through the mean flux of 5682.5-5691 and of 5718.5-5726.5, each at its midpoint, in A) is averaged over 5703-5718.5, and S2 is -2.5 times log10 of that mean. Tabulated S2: 0.07 mag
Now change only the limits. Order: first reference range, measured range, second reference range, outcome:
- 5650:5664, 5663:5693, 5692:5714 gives -0.04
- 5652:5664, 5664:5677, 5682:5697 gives -0.04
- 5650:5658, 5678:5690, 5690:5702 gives 0.00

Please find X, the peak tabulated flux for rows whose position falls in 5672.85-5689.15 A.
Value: 48.19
